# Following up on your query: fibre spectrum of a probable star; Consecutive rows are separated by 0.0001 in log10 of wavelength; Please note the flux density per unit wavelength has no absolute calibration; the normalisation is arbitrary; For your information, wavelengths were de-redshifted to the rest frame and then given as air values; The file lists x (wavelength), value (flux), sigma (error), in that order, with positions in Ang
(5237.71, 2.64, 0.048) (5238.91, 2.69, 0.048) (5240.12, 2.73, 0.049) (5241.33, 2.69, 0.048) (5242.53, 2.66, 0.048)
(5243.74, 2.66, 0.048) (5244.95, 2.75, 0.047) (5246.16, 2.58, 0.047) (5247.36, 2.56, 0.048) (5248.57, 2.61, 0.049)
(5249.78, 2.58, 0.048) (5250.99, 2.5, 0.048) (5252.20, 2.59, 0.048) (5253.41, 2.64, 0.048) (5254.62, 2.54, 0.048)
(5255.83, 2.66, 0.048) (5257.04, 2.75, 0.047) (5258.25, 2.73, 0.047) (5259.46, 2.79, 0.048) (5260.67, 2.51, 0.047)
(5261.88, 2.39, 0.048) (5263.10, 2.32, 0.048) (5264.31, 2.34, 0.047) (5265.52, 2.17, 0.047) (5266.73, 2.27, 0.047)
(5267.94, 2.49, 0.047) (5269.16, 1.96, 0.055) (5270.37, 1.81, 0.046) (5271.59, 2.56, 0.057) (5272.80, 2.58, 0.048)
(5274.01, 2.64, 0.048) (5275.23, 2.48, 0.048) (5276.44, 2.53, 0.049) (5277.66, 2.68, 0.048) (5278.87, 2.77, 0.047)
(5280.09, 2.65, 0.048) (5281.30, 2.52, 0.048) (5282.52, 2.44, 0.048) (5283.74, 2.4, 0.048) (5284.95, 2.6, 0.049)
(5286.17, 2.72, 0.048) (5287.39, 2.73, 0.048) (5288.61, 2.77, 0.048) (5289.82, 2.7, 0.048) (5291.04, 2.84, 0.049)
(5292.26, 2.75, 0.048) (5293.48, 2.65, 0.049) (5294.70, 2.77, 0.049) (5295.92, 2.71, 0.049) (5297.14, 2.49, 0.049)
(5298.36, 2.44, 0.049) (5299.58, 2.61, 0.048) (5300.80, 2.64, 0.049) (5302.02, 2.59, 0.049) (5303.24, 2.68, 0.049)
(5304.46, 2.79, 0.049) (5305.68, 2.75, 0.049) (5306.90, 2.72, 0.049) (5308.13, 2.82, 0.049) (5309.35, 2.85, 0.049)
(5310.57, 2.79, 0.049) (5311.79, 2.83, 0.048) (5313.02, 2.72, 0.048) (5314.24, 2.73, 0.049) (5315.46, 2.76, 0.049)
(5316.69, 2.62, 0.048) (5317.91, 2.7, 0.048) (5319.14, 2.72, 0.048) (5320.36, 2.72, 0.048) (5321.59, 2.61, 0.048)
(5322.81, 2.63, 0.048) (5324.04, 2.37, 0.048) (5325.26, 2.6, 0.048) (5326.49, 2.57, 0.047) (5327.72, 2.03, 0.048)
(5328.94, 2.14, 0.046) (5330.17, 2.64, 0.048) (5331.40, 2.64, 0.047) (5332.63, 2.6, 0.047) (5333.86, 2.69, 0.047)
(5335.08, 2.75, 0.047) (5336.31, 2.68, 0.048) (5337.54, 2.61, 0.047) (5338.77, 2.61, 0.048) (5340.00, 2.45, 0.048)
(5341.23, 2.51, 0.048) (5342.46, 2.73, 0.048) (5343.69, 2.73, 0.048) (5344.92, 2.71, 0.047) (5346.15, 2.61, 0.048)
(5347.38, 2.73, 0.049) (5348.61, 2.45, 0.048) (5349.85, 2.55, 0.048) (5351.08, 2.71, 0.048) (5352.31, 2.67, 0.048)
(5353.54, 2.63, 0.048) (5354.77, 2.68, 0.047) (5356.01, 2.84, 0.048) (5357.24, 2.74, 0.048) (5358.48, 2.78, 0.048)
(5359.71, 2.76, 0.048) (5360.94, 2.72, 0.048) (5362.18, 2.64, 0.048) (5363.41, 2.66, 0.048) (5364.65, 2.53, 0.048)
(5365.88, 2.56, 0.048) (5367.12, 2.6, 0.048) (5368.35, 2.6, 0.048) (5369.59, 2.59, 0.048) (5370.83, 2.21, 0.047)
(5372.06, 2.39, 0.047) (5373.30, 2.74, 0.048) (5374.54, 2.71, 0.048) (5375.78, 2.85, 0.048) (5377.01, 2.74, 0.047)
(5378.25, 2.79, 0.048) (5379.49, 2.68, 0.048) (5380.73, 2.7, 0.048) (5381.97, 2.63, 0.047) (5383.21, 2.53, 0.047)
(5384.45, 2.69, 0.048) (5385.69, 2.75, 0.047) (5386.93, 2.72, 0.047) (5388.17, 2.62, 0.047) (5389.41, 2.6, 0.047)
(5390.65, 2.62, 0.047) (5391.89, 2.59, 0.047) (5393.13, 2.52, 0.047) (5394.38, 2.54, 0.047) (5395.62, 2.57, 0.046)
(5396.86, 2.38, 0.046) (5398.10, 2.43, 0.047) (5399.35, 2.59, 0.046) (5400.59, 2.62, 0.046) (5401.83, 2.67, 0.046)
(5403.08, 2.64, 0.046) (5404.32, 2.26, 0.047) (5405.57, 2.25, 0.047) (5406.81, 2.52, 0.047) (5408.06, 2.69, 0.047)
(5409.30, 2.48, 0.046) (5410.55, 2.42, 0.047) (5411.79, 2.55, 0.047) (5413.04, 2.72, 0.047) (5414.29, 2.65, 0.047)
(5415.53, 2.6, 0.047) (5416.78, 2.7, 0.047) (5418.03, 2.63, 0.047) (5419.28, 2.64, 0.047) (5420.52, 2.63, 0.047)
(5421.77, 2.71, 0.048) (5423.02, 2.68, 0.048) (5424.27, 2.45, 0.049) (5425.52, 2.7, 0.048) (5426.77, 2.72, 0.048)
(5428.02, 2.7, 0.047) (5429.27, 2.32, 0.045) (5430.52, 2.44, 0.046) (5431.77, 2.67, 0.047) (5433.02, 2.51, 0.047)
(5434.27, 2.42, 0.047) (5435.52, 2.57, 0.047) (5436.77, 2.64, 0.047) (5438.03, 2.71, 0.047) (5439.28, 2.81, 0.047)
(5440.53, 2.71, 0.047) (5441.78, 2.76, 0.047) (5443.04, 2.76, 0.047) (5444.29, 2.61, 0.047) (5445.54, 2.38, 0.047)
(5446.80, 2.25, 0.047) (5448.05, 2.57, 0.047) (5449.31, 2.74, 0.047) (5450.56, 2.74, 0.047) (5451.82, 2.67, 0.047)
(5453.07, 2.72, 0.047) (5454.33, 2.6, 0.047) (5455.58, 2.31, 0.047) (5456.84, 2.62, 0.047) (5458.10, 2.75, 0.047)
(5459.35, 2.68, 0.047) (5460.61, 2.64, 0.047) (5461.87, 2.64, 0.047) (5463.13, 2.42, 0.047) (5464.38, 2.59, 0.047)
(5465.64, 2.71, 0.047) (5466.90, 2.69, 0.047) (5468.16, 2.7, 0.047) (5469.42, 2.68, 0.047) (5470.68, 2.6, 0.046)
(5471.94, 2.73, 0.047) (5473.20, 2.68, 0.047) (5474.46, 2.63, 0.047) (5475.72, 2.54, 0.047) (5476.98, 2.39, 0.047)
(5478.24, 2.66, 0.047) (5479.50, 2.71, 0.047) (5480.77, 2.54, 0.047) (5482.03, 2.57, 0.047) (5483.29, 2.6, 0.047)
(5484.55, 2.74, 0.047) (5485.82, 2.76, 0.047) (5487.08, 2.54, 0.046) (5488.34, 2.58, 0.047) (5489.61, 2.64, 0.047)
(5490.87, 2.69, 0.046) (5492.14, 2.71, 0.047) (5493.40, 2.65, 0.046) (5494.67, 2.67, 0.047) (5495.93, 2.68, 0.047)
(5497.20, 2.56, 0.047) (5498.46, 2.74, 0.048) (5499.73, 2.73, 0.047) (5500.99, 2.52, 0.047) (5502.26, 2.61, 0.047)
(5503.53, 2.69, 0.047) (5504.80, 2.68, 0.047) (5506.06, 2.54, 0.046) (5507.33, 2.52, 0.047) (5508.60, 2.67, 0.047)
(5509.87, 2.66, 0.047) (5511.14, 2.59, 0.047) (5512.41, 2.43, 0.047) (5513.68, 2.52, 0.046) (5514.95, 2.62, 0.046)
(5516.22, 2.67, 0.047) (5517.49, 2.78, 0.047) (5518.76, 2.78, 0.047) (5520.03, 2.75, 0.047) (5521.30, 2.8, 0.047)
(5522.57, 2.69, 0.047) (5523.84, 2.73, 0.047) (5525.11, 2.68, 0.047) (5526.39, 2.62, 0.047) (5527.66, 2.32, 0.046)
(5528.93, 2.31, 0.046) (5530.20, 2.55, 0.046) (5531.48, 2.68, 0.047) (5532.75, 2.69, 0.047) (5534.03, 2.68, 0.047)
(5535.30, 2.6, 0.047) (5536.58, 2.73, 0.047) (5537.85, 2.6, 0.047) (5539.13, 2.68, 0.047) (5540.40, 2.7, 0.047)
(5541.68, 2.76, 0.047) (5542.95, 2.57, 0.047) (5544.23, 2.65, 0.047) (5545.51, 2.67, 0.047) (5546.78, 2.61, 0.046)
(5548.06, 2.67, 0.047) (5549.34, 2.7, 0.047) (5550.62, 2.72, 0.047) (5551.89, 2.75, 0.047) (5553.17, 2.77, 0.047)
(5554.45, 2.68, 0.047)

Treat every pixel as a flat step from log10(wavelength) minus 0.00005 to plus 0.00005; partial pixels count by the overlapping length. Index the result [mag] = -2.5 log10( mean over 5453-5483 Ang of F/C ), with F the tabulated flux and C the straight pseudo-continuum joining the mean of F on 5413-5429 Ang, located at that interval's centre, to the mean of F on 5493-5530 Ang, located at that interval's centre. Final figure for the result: 0.009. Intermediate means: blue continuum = 2.65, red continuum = 2.63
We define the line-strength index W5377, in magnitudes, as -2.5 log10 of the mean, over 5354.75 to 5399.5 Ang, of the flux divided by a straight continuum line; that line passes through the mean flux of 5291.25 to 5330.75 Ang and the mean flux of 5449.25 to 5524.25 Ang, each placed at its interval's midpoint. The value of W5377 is 0.00 mag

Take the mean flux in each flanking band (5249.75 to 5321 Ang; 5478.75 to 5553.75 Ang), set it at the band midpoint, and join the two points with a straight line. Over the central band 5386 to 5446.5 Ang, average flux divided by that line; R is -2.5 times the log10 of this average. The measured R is 0.02 mag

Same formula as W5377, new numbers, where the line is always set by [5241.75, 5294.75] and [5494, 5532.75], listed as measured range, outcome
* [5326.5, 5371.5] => -0.010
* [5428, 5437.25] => 0.035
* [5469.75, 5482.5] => 0.004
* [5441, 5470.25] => -0.003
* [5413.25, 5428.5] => -0.021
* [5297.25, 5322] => -0.054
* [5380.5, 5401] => 0.000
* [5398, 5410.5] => 0.036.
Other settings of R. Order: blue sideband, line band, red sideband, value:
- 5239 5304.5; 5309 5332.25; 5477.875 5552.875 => -0.01 mag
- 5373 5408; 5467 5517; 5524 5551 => 0.00 mag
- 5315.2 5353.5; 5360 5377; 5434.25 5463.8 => 0.00 mag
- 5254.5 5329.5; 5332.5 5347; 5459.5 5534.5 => -0.02 mag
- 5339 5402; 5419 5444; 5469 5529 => 0.00 mag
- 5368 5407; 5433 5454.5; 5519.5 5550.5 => -0.01 mag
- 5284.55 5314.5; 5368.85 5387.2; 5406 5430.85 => 0.00 mag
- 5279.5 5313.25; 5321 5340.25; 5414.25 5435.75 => 0.05 mag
